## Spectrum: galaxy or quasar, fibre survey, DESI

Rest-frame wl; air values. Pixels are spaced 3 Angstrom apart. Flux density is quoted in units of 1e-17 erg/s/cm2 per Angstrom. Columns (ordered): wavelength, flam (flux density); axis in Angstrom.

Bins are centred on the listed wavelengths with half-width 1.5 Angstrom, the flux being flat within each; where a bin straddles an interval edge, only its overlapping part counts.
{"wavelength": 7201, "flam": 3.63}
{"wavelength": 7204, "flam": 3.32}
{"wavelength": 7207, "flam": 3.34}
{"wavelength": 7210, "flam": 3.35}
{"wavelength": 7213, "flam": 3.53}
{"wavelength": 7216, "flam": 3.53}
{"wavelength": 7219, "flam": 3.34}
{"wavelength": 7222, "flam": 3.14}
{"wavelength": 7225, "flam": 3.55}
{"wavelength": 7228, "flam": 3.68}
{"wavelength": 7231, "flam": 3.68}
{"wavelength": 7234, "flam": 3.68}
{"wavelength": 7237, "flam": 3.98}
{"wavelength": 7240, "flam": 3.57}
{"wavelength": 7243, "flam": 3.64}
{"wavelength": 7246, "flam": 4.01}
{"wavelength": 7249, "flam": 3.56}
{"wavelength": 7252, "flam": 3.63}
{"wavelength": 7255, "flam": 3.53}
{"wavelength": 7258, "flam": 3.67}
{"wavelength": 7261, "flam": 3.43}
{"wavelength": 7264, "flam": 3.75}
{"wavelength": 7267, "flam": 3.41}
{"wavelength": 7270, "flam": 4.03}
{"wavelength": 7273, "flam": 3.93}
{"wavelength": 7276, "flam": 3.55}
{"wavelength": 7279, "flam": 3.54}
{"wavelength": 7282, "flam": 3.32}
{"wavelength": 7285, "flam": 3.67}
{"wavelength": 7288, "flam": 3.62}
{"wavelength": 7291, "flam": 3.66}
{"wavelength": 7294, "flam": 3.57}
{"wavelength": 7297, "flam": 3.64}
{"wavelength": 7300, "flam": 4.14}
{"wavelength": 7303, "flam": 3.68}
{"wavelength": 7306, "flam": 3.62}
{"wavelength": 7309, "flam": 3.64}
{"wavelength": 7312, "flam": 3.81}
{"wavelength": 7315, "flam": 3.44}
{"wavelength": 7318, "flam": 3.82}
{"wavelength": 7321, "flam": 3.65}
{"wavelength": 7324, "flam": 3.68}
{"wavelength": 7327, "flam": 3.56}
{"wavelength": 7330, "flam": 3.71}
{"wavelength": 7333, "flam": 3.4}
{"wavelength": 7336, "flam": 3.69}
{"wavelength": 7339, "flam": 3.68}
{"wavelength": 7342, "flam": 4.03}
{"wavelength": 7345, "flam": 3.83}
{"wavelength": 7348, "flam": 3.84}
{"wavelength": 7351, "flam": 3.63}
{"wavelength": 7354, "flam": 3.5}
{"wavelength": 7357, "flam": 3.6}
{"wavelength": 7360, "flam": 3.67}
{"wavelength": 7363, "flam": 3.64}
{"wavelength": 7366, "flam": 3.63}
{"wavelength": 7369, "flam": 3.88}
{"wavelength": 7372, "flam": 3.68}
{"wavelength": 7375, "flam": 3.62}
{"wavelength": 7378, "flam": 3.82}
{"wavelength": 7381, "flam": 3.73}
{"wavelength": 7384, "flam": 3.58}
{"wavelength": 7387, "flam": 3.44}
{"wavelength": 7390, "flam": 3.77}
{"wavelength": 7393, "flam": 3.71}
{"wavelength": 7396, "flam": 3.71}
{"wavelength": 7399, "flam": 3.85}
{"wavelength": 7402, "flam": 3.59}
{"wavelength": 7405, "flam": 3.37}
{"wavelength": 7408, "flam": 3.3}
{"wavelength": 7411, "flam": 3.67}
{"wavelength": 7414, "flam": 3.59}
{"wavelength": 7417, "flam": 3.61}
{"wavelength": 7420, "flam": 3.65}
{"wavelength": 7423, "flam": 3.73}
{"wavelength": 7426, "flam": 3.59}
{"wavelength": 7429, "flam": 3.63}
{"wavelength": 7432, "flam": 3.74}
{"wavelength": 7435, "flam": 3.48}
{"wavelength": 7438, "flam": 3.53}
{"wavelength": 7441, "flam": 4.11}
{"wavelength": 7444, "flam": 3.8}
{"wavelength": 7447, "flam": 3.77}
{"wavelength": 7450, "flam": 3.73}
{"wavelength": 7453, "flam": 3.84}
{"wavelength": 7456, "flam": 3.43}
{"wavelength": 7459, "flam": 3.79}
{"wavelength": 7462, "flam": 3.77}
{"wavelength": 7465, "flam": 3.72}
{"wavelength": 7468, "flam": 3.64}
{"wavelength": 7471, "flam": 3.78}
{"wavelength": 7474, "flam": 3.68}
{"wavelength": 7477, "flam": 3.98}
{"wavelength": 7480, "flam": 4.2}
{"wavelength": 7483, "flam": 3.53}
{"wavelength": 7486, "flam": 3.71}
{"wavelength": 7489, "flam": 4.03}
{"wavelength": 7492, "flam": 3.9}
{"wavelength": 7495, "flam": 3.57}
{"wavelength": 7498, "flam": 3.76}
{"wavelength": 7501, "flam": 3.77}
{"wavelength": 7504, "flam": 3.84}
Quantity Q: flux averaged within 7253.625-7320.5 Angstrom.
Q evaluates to 3.66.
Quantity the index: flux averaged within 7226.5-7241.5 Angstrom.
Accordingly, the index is 3.72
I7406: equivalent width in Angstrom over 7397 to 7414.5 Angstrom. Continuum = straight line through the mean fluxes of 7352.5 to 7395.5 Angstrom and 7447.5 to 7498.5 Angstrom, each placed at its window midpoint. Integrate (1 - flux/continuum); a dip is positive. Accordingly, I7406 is 0.6 Angstrom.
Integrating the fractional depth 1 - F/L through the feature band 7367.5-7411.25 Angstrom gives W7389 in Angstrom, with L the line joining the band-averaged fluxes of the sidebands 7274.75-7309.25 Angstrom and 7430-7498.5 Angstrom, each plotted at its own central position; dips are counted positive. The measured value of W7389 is 0.70 Angstrom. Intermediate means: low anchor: 3.64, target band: 3.65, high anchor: 3.76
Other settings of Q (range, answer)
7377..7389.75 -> 3.65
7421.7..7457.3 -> 3.7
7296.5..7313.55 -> 3.76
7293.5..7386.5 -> 3.69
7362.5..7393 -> 3.68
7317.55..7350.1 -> 3.71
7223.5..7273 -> 3.68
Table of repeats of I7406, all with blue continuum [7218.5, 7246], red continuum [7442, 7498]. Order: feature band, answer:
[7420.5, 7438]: 0.6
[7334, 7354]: -0.3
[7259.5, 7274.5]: -0.3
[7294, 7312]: -0.4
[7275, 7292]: 0.4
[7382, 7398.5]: 0.3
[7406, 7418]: 0.7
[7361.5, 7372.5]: 0.0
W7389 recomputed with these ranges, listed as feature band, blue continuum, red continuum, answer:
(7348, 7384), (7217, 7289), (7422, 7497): 0.1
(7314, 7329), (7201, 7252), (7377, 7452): -0.1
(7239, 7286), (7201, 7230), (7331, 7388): -1.7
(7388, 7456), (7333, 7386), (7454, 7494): 1.4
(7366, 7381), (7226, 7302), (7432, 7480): -0.1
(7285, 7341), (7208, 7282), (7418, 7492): -0.3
